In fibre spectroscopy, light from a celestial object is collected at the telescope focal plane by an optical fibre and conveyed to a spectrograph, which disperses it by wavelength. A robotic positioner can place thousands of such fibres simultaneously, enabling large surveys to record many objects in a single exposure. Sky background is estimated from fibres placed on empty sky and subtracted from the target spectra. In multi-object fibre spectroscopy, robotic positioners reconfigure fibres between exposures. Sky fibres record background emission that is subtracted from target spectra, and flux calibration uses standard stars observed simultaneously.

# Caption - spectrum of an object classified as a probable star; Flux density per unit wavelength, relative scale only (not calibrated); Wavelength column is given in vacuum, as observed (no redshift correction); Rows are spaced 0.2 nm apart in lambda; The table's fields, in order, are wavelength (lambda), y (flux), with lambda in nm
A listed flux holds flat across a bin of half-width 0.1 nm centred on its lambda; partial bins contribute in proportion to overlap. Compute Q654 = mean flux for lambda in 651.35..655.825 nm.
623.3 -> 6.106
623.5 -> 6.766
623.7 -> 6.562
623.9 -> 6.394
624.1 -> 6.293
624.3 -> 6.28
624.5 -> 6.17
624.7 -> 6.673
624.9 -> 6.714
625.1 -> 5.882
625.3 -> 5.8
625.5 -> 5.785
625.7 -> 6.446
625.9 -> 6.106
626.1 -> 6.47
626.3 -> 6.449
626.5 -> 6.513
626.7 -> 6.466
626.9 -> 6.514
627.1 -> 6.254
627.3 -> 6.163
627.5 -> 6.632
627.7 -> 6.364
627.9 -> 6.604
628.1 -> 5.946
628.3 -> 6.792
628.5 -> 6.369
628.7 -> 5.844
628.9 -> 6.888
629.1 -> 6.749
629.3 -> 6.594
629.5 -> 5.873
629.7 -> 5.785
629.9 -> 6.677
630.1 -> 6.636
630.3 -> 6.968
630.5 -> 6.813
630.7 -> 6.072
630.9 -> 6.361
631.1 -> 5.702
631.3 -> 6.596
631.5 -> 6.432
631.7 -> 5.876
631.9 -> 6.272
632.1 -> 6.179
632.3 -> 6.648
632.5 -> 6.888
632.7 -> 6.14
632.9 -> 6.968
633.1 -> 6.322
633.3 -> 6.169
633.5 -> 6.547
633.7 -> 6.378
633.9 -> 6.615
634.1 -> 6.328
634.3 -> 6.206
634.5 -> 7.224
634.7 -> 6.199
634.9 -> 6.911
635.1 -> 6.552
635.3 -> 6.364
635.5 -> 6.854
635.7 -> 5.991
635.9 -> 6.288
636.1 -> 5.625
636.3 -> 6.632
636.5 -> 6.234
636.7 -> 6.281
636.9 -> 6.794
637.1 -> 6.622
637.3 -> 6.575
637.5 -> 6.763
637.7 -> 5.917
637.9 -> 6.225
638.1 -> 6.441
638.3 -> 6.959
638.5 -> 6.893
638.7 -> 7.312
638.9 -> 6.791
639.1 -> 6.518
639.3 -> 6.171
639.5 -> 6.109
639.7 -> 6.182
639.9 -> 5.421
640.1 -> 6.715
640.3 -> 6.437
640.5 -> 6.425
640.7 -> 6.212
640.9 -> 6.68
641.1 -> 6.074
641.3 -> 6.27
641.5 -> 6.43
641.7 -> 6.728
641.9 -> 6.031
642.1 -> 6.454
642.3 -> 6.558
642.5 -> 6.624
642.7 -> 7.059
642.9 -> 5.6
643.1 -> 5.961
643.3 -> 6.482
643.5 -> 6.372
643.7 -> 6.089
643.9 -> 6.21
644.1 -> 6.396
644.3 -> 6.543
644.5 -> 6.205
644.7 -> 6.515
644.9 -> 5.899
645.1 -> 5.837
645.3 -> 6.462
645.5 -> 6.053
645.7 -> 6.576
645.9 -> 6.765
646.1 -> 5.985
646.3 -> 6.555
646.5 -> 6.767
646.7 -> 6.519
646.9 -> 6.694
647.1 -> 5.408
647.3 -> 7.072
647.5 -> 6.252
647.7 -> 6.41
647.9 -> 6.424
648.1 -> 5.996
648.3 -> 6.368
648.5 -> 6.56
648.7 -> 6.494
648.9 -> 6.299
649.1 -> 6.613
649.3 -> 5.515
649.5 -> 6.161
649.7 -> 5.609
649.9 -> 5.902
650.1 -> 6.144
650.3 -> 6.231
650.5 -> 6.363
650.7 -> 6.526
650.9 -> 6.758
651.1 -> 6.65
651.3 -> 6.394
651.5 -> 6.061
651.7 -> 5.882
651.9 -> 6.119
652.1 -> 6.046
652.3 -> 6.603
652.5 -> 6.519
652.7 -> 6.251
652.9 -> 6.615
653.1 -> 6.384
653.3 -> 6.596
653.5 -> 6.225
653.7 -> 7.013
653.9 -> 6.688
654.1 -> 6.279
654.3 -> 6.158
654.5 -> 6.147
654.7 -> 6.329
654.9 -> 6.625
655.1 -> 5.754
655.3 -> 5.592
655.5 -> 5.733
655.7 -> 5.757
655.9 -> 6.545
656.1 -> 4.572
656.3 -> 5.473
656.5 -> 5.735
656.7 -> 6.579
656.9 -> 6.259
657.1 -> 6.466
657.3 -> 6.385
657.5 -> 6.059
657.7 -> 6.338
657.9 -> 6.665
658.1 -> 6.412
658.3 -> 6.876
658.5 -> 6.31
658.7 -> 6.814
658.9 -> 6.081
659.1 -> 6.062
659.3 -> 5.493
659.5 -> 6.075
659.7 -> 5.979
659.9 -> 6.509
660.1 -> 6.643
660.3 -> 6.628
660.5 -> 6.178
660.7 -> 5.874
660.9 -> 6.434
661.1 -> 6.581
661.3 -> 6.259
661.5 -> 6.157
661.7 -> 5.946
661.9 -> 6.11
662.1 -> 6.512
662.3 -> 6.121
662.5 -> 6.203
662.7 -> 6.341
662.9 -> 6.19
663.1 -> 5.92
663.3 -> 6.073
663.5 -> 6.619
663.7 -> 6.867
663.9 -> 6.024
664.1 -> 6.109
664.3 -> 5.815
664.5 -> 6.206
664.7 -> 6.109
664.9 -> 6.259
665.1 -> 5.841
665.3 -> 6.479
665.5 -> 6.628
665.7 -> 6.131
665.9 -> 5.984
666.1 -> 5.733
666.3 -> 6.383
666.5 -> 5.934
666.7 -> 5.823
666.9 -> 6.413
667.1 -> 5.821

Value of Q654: 6.25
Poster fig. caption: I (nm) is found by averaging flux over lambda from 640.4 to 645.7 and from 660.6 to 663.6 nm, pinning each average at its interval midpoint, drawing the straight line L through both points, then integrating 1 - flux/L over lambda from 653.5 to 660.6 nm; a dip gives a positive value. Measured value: 0.05 nm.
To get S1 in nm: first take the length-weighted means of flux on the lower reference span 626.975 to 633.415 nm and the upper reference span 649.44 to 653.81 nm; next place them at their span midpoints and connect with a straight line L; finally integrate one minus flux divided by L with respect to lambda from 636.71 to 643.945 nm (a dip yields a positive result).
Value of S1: -0.07 nm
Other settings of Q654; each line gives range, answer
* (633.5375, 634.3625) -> 6.4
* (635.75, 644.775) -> 6.39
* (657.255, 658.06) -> 6.36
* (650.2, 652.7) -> 6.34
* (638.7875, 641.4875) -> 6.32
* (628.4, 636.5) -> 6.41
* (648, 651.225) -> 6.26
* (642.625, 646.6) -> 6.31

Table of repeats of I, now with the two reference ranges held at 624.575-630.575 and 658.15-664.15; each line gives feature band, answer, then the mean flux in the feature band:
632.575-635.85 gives -0.06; 6.49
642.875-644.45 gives 0.02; 6.24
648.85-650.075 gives 0.06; 6.01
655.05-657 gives 0.15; 5.8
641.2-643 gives -0.02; 6.42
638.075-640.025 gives -0.04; 6.48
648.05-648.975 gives -0.01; 6.36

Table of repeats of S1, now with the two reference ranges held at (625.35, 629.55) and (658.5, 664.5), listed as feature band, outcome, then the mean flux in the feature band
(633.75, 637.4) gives -0.07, 6.46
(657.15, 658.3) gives -0.03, 6.42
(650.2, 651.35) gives -0.04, 6.49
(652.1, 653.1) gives -0.03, 6.44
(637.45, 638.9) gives -0.07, 6.65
